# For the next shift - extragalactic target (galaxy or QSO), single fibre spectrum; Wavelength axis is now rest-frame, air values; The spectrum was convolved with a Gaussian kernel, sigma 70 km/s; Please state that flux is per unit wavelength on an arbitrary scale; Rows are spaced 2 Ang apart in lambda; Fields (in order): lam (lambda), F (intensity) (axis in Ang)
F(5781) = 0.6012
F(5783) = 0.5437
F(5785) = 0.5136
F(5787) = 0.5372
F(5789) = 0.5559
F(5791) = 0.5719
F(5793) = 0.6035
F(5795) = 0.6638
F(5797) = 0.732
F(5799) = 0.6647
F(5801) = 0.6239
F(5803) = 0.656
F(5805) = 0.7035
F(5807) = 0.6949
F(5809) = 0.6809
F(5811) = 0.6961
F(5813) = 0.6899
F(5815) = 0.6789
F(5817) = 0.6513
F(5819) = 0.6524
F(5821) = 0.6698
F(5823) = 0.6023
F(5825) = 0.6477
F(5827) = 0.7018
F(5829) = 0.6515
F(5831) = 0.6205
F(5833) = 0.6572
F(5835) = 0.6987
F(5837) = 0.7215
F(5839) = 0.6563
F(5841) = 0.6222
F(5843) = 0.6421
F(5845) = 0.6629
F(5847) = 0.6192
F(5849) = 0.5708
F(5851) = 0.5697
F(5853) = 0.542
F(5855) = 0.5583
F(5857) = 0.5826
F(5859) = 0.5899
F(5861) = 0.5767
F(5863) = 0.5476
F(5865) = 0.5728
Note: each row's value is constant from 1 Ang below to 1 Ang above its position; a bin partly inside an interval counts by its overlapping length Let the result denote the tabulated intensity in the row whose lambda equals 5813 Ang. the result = 0.6899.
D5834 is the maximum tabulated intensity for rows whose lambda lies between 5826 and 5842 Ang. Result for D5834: 0.7215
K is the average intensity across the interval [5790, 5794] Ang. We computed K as 0.588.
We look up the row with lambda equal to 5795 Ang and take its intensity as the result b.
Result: 0.6638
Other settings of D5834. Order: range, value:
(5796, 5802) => 0.732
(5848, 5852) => 0.5708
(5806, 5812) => 0.6961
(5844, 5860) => 0.6629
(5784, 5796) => 0.6638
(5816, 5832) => 0.7018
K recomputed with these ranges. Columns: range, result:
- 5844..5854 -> 0.593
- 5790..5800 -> 0.647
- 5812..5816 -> 0.684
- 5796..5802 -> 0.674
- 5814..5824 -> 0.651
